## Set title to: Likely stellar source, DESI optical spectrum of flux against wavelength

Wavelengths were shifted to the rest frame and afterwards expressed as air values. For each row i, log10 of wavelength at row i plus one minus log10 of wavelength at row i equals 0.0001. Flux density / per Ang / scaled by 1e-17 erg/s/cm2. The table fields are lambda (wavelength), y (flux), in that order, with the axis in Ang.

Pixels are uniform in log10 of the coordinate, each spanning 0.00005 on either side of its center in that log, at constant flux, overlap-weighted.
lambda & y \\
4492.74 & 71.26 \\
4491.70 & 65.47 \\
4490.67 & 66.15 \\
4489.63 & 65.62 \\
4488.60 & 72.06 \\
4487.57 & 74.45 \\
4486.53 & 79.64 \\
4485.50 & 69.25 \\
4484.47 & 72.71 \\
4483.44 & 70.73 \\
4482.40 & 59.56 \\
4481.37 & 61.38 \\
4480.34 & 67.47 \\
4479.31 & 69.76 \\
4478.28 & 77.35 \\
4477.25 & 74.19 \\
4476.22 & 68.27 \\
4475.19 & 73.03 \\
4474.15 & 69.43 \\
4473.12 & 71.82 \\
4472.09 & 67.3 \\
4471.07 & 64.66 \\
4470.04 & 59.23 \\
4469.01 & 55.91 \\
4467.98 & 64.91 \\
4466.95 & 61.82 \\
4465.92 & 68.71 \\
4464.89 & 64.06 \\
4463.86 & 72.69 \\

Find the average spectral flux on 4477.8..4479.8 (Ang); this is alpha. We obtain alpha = 73.6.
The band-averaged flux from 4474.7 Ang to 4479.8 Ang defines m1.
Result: 72.6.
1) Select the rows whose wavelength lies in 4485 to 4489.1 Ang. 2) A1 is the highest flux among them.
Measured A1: 79.64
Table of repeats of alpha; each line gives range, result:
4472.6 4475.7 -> 71.2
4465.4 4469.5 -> 62.8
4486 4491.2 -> 71.6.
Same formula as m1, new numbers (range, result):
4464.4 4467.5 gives 64.8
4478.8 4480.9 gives 68.6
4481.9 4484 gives 65.2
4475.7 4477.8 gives 71.4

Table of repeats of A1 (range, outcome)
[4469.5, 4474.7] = 71.82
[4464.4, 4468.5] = 68.71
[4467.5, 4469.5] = 64.91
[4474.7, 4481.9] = 77.35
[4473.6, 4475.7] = 73.03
